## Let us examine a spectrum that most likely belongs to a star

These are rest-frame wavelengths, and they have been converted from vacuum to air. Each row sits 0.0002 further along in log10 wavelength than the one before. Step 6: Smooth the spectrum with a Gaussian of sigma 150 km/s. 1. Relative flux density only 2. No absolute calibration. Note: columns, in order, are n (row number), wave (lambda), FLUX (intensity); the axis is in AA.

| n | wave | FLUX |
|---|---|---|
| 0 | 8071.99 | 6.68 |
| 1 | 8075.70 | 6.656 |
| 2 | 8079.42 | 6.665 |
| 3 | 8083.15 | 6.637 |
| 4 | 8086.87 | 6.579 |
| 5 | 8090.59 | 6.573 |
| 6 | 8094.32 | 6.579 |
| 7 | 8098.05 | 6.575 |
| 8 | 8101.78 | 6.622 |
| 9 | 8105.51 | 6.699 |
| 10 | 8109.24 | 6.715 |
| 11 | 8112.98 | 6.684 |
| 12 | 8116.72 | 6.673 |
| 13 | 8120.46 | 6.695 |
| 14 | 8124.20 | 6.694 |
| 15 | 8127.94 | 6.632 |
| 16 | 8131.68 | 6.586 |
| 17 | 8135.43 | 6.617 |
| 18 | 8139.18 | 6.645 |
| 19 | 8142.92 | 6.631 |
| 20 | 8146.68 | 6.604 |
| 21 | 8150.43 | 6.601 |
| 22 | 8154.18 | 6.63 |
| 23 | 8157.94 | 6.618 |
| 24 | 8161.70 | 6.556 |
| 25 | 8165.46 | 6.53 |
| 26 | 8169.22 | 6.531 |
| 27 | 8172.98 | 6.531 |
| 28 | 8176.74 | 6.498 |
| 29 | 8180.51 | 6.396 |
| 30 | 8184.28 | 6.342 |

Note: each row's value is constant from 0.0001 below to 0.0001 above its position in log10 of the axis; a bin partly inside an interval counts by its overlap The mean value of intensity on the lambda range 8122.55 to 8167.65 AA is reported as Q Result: 6.61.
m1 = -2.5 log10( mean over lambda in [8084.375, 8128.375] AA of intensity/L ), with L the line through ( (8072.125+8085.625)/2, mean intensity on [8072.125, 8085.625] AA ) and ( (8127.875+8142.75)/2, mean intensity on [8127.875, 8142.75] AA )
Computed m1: 0.00 mag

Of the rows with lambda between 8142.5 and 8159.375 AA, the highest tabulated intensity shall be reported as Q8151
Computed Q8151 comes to 6.631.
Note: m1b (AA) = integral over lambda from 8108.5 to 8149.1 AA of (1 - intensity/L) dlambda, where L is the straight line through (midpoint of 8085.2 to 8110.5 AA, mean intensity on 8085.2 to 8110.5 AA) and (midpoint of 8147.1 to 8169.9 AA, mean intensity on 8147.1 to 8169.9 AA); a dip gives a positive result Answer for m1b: -0.3 AA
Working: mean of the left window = 6.62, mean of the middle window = 6.65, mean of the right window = 6.58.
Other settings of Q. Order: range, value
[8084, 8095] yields 6.59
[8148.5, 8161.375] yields 6.61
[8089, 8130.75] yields 6.65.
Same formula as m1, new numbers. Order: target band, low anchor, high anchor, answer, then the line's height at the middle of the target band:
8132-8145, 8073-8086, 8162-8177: -0.01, 6.57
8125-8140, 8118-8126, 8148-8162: 0.01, 6.67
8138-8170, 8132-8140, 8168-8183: -0.01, 6.55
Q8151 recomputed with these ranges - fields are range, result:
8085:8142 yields 6.715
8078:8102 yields 6.665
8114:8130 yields 6.695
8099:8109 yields 6.699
